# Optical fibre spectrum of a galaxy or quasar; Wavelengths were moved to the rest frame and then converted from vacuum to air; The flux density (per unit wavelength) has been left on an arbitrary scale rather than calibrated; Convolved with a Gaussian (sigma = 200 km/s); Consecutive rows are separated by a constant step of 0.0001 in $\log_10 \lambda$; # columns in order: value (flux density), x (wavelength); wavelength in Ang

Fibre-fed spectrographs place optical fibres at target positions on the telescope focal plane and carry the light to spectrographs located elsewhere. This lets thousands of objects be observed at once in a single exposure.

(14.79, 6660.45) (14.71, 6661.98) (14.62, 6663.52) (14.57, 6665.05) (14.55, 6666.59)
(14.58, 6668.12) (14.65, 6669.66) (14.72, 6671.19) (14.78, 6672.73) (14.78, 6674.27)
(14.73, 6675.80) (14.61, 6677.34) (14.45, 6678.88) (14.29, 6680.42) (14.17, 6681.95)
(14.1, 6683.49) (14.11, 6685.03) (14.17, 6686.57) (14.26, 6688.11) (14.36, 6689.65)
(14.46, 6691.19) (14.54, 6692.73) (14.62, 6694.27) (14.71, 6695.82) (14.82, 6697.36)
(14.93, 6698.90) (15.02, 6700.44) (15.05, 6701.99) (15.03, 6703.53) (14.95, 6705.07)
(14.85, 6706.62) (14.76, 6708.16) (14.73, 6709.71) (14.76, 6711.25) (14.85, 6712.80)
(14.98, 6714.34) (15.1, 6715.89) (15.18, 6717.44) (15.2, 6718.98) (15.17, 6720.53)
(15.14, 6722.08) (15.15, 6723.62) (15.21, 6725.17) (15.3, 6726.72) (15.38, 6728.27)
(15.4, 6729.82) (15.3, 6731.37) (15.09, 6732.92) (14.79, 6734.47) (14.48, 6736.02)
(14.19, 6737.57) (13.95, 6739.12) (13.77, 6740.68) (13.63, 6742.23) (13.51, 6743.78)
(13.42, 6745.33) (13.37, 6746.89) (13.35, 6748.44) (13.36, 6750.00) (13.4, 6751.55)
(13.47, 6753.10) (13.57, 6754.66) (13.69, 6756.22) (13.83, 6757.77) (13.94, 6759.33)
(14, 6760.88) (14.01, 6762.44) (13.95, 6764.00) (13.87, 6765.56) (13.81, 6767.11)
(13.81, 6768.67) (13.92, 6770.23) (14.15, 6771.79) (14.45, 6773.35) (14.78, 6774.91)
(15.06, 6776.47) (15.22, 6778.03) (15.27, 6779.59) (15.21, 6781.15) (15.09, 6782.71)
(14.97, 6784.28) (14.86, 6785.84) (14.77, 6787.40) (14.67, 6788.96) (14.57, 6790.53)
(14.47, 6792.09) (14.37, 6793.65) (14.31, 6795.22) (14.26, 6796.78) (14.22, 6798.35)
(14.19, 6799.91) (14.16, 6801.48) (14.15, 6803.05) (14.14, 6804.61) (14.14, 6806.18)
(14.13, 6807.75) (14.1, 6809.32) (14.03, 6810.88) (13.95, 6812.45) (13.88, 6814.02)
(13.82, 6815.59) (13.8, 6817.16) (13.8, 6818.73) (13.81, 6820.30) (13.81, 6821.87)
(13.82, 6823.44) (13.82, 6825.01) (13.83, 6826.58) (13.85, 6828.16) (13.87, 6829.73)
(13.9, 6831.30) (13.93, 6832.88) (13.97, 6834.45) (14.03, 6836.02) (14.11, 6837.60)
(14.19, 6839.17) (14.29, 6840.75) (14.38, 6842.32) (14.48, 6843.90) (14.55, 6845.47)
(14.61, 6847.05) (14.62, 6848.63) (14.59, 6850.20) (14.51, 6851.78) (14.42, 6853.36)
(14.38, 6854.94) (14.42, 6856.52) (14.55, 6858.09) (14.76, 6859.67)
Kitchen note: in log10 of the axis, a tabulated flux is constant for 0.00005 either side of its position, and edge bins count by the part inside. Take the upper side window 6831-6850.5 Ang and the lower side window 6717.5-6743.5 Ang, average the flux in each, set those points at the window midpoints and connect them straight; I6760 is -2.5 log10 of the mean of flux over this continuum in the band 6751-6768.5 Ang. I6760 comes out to 0.07 mag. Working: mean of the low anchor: 14.8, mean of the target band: 13.8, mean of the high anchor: 14.3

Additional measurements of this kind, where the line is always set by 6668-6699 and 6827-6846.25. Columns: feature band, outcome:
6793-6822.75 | 0.01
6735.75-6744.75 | 0.04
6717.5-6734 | -0.06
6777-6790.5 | -0.05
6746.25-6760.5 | 0.06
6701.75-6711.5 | -0.03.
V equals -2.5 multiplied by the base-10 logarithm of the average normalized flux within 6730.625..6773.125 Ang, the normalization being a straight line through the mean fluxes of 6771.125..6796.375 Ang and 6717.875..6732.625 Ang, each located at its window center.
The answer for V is 0.08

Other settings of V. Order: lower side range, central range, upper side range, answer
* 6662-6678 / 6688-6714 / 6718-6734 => 0.02 mag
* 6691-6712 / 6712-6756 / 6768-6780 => 0.02 mag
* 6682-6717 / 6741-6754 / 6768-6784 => 0.10 mag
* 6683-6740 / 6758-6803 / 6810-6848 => -0.01 mag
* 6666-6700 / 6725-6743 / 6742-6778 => -0.04 mag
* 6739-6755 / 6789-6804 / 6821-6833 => -0.05 mag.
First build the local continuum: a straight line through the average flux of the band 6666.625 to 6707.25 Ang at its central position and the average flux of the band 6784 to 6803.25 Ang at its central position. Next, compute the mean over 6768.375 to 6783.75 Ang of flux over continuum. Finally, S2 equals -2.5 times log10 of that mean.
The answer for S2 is -0.02 mag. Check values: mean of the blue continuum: 14.6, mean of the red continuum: 14.5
